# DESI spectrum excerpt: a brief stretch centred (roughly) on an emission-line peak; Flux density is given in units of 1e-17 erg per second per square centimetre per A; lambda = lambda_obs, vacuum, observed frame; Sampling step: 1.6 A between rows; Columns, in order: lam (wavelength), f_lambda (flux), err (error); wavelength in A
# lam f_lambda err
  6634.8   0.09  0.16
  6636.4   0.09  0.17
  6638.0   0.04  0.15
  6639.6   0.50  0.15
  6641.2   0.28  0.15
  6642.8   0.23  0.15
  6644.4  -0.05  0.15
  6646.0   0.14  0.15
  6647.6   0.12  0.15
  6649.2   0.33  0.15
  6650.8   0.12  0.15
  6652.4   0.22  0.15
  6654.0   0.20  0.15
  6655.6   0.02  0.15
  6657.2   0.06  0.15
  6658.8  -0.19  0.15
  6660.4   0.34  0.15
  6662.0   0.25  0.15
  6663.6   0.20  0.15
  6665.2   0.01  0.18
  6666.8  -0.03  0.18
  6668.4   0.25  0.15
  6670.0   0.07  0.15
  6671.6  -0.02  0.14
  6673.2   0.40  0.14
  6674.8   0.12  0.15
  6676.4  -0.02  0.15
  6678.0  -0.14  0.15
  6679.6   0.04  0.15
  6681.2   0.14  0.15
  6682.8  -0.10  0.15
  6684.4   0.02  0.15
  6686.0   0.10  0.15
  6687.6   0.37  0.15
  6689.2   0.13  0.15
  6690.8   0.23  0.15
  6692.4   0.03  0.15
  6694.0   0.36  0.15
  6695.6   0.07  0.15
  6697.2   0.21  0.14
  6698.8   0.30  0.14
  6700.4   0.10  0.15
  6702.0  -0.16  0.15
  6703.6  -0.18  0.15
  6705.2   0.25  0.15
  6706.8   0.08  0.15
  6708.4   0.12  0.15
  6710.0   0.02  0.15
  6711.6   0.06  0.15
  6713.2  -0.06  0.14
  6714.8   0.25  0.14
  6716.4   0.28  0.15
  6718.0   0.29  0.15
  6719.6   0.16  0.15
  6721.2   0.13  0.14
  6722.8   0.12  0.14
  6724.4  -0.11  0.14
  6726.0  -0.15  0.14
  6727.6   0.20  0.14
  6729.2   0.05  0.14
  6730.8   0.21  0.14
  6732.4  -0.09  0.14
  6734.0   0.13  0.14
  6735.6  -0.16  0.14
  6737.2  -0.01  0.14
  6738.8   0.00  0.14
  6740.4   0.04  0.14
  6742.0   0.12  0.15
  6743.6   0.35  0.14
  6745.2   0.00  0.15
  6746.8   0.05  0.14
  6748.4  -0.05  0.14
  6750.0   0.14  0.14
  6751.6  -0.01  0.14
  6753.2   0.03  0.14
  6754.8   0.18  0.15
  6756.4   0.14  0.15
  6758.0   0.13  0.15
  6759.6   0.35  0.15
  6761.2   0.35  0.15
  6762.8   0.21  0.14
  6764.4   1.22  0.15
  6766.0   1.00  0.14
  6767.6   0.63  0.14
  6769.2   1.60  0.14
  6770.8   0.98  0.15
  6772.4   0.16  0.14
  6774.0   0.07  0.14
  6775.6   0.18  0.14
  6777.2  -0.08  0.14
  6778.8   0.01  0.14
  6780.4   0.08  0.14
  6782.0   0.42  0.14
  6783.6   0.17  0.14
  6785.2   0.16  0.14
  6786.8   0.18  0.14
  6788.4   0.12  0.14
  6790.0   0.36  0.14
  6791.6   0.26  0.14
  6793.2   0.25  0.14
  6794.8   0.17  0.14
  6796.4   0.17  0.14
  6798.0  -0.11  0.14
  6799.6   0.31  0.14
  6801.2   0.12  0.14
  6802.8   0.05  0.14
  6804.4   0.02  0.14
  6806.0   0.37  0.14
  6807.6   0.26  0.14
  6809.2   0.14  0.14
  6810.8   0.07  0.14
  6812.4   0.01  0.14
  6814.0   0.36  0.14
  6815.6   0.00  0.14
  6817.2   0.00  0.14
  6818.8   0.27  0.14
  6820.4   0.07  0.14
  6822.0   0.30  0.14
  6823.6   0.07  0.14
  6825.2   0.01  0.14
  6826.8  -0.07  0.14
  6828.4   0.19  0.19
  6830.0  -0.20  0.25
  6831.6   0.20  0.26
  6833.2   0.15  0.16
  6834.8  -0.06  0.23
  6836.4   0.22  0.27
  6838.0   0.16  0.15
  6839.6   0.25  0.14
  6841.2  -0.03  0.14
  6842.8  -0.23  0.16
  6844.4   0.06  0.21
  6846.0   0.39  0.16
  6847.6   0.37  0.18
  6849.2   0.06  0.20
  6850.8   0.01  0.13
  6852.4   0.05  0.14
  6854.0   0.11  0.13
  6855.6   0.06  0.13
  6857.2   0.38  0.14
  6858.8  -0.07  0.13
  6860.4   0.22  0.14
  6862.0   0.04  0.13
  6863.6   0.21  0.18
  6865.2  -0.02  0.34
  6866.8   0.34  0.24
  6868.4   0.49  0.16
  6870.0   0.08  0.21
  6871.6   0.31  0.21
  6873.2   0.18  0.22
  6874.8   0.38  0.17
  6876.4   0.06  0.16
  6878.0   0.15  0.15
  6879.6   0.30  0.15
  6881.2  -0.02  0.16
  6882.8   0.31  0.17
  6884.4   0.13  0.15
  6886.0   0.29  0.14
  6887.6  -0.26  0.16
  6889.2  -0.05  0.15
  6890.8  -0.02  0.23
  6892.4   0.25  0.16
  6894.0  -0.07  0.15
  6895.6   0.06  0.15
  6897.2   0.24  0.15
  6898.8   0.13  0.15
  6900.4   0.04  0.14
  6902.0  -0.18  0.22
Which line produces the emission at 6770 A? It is [O II]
